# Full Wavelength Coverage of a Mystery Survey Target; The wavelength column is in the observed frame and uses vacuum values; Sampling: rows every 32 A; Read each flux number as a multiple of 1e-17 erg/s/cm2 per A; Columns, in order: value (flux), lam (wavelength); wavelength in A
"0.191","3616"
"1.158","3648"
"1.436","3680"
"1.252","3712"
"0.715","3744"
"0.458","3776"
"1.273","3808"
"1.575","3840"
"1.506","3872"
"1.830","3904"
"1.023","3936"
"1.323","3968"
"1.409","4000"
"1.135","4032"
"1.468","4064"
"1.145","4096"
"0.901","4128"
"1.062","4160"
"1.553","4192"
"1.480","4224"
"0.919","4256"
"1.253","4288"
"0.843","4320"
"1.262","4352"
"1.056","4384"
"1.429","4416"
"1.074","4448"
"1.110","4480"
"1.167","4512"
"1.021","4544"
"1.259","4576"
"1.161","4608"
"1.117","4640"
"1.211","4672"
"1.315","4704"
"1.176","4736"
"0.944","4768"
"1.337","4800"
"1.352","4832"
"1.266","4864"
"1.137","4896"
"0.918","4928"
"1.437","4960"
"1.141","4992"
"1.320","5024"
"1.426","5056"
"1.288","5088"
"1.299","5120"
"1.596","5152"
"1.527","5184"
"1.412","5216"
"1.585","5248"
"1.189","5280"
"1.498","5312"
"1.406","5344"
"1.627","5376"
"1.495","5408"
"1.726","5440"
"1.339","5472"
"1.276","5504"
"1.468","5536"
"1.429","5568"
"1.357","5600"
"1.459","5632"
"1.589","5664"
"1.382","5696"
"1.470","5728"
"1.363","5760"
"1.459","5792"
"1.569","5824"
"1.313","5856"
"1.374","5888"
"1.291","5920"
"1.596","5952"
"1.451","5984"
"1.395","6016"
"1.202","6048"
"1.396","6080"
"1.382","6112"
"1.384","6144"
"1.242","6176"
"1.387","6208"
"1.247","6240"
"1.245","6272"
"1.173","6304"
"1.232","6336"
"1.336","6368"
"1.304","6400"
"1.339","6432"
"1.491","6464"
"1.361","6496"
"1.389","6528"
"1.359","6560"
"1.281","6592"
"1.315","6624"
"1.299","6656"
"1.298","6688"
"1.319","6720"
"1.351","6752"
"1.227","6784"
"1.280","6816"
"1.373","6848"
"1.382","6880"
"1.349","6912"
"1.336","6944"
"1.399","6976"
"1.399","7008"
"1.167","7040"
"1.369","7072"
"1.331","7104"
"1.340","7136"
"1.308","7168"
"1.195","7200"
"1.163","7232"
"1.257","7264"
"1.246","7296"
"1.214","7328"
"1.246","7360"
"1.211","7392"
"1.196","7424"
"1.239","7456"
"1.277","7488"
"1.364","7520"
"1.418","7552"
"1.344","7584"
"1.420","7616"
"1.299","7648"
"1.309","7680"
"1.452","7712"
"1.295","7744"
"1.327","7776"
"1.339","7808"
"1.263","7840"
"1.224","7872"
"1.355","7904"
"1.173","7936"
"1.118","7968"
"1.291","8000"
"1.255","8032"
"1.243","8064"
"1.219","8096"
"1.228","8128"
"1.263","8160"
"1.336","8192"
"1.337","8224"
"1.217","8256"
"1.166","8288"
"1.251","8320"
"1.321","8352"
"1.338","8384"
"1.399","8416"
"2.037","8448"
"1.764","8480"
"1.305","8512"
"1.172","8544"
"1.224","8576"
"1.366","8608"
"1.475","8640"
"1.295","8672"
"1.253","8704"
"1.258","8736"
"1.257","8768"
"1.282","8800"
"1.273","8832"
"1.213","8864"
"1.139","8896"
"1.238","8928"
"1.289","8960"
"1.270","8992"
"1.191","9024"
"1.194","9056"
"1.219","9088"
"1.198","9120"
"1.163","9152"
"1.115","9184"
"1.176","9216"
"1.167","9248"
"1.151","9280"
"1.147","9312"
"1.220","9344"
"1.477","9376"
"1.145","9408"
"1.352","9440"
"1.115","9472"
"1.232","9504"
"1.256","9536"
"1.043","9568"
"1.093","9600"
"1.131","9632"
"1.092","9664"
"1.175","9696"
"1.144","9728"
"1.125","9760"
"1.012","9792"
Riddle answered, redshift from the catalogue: 0.287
